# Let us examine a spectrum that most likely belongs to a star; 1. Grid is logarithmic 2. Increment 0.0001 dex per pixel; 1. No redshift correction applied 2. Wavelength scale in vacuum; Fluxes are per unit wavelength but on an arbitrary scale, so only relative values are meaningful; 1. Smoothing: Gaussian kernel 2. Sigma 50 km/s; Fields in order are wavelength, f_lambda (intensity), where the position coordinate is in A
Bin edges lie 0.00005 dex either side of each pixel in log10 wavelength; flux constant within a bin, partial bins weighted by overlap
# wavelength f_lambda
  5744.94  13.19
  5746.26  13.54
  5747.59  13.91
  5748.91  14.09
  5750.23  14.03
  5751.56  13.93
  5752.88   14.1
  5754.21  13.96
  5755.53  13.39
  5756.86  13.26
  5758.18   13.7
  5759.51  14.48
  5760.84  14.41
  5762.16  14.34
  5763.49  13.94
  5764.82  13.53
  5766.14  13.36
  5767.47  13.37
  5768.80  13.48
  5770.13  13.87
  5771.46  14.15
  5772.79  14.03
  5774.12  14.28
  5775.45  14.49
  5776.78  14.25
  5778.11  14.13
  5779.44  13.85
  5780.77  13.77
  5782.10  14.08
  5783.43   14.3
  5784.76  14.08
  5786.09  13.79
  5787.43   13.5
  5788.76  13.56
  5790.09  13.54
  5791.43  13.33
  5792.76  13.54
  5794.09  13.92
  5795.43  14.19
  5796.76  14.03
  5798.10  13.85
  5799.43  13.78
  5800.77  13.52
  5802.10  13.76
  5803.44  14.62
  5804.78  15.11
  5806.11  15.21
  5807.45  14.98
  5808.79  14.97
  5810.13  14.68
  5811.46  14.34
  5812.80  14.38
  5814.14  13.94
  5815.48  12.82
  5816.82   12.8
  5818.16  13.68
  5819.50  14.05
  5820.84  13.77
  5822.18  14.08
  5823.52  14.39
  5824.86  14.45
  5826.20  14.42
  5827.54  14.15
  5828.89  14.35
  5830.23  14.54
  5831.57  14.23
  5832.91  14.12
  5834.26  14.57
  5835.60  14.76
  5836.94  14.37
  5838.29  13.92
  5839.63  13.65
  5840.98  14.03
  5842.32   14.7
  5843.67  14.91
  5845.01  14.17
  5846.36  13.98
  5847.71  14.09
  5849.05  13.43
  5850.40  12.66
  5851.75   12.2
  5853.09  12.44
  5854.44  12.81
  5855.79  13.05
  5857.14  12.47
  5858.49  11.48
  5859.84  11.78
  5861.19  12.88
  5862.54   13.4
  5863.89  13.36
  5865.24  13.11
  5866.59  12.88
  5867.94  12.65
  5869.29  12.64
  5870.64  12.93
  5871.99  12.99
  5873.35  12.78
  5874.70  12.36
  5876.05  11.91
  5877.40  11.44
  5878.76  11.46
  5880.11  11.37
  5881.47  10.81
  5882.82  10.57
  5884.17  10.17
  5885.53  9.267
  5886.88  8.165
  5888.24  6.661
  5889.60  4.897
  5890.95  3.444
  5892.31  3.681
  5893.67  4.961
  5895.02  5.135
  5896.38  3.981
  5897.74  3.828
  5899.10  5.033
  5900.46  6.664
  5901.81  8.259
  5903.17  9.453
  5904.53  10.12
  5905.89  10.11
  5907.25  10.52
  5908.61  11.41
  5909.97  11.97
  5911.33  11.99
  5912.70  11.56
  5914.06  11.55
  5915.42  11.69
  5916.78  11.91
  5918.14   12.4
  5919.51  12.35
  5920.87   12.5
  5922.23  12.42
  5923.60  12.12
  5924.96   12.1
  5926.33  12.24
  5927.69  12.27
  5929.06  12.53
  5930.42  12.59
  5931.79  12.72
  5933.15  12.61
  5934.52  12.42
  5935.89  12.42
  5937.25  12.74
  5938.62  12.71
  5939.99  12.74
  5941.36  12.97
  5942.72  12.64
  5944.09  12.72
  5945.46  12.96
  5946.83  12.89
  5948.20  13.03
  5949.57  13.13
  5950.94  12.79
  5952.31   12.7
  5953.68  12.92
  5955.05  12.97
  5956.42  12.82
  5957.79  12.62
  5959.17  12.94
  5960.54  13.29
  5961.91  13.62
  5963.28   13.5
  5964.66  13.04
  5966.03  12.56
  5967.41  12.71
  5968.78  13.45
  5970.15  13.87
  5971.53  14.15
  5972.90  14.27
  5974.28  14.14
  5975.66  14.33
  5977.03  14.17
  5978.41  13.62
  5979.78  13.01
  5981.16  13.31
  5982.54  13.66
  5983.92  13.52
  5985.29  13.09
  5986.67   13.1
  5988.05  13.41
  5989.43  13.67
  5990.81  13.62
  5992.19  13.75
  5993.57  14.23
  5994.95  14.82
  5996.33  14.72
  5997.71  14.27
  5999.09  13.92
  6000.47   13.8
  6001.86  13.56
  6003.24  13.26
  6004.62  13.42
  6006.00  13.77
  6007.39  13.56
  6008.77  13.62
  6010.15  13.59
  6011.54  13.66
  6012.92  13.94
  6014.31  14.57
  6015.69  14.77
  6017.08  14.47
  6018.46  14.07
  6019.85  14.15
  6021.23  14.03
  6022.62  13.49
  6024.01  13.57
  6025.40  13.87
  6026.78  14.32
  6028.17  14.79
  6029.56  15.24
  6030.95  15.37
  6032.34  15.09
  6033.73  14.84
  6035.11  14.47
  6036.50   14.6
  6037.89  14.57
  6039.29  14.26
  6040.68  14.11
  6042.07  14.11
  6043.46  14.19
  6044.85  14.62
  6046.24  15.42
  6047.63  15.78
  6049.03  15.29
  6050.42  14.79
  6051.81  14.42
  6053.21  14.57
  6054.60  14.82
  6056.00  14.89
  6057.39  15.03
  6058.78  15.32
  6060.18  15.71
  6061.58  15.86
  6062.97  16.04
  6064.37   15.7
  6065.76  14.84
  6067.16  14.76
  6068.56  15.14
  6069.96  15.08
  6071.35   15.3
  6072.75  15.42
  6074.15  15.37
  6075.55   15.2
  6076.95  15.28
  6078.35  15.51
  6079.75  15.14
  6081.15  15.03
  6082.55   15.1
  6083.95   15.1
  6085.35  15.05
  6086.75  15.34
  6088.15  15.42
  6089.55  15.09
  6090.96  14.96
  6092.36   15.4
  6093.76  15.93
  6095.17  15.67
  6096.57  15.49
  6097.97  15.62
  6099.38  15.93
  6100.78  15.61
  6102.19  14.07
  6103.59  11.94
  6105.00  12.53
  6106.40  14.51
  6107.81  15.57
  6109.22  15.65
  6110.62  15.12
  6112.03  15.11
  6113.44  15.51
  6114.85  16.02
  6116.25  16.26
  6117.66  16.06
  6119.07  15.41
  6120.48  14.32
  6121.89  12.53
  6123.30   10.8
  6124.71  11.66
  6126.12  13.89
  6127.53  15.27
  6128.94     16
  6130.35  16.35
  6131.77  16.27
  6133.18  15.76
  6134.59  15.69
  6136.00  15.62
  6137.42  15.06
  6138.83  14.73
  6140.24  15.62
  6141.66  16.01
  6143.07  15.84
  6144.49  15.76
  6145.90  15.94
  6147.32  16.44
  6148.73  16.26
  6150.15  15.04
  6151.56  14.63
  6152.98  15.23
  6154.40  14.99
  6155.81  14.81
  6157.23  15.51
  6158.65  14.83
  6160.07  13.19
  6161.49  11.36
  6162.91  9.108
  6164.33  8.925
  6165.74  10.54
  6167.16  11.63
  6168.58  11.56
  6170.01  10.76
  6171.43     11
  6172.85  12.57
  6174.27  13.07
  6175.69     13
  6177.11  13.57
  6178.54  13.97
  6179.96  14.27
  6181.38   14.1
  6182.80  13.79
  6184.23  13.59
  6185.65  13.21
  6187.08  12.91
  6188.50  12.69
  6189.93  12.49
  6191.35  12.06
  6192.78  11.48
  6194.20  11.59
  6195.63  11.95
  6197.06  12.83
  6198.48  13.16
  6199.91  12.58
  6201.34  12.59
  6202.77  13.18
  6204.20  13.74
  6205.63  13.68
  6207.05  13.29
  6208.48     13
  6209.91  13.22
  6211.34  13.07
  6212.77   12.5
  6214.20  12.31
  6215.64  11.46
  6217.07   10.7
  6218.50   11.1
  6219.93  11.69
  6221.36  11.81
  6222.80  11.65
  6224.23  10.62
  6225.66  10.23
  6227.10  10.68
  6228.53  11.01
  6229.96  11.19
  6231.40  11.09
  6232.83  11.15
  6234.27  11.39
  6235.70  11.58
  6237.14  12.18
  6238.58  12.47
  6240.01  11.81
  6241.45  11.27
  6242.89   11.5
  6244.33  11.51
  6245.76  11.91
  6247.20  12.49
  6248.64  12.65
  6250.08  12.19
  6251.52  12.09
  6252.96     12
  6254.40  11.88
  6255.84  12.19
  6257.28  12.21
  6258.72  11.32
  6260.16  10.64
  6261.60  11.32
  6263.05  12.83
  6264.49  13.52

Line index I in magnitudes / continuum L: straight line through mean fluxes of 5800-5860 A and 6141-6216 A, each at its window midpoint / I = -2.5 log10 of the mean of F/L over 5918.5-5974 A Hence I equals 0.07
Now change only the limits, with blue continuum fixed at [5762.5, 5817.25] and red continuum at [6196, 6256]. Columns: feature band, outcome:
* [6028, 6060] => -0.16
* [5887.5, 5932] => 0.37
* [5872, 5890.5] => 0.31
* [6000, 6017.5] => -0.07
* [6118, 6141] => -0.18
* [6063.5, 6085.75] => -0.20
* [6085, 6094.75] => -0.21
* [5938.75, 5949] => 0.04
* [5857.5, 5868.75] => 0.08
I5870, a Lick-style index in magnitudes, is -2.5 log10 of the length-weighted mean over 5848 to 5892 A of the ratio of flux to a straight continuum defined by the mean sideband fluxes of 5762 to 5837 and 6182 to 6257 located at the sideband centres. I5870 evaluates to 0.21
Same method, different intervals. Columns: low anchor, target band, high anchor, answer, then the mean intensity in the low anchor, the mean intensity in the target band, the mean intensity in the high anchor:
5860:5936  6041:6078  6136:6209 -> -0.23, 10.5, 15.1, 13.4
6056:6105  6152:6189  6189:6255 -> 0.02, 15.2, 12.9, 12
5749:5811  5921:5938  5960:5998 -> 0.11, 14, 12.4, 13.7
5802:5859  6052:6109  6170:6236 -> -0.17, 13.9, 15.1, 12.3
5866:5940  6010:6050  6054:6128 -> -0.08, 10.4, 14.5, 15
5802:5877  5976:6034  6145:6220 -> -0.05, 13.7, 14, 13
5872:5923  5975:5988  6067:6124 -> -0.15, 9.48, 13.5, 15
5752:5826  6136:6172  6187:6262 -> -0.13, 14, 13.8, 12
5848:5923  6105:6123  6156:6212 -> -0.23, 10.5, 15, 12.7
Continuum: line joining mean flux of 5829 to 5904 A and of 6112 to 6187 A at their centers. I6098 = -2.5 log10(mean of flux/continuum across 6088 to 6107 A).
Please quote -0.10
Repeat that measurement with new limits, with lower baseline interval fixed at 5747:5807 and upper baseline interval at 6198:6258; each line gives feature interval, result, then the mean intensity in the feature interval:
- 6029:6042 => -0.15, 14.7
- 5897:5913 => 0.41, 9.17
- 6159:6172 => 0.12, 11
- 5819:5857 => -0.02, 13.9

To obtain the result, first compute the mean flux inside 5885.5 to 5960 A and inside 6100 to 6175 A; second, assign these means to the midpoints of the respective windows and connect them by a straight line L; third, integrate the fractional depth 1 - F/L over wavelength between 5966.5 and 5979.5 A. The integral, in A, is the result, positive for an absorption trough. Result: -2.6 A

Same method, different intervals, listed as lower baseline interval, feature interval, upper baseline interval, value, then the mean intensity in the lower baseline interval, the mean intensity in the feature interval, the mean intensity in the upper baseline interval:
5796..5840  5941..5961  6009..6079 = 2.3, 14.2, 12.9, 14.8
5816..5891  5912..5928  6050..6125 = 1.5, 12.7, 12.1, 15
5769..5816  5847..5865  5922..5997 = 1.2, 14.1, 12.8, 13.2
